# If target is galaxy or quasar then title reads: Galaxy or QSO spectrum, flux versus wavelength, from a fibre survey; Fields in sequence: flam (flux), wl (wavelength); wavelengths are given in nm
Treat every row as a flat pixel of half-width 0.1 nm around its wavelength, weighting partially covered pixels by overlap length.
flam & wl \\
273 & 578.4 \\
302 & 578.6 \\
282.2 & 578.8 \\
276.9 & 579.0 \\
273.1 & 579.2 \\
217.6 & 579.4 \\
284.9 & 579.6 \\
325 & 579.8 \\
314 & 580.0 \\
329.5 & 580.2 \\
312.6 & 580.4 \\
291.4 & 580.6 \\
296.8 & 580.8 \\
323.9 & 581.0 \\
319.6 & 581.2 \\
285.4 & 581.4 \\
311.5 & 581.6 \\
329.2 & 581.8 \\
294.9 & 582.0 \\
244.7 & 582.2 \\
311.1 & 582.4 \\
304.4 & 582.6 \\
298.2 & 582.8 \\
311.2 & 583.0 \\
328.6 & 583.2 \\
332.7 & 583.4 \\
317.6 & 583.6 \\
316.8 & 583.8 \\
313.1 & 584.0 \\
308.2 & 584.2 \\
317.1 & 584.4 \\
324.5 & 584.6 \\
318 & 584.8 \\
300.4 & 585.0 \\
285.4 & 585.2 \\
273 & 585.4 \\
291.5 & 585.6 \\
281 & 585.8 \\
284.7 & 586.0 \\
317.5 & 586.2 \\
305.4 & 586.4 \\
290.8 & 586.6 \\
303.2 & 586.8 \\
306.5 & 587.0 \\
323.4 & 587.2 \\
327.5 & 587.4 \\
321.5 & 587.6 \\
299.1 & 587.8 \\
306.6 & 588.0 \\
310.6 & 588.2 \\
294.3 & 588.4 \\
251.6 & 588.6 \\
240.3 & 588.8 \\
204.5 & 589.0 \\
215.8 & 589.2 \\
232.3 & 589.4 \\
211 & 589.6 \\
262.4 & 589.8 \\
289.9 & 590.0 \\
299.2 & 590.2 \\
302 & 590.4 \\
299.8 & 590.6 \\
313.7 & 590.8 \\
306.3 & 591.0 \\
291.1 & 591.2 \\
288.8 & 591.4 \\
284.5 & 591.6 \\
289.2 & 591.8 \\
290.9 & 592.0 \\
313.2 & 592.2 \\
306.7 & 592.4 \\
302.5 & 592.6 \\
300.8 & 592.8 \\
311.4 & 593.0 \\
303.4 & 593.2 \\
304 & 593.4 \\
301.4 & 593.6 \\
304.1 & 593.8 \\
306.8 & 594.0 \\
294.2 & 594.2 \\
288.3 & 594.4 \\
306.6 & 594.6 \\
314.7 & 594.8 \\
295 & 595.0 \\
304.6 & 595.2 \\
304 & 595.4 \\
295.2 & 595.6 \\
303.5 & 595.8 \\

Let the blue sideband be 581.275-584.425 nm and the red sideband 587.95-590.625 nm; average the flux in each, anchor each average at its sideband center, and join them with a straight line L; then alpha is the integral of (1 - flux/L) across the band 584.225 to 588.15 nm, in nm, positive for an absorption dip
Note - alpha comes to -0.27 nm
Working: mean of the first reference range 308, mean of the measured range 304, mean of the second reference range 264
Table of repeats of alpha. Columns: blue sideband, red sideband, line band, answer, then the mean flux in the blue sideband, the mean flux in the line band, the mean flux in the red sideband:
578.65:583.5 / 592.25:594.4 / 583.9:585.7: -0.02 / 300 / 303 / 303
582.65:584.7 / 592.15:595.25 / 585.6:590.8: 0.45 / 316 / 284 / 303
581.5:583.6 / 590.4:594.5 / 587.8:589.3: 0.20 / 307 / 263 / 300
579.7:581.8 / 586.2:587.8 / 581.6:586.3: 0.10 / 312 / 305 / 311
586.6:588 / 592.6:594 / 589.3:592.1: 0.22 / 311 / 283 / 304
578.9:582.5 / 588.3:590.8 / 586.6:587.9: -0.20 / 297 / 312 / 261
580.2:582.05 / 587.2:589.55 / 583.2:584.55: -0.11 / 309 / 319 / 274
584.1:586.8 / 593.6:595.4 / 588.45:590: 0.33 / 300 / 237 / 302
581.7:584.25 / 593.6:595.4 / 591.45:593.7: 0.02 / 309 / 300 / 302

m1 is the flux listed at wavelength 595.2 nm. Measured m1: 304.6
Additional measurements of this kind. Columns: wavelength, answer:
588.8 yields 240.3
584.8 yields 318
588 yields 306.6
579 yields 276.9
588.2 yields 310.6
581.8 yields 329.2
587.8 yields 299.1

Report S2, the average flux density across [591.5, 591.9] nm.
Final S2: 287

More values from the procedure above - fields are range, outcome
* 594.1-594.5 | 291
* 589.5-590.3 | 266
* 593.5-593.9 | 303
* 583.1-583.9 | 324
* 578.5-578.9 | 292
